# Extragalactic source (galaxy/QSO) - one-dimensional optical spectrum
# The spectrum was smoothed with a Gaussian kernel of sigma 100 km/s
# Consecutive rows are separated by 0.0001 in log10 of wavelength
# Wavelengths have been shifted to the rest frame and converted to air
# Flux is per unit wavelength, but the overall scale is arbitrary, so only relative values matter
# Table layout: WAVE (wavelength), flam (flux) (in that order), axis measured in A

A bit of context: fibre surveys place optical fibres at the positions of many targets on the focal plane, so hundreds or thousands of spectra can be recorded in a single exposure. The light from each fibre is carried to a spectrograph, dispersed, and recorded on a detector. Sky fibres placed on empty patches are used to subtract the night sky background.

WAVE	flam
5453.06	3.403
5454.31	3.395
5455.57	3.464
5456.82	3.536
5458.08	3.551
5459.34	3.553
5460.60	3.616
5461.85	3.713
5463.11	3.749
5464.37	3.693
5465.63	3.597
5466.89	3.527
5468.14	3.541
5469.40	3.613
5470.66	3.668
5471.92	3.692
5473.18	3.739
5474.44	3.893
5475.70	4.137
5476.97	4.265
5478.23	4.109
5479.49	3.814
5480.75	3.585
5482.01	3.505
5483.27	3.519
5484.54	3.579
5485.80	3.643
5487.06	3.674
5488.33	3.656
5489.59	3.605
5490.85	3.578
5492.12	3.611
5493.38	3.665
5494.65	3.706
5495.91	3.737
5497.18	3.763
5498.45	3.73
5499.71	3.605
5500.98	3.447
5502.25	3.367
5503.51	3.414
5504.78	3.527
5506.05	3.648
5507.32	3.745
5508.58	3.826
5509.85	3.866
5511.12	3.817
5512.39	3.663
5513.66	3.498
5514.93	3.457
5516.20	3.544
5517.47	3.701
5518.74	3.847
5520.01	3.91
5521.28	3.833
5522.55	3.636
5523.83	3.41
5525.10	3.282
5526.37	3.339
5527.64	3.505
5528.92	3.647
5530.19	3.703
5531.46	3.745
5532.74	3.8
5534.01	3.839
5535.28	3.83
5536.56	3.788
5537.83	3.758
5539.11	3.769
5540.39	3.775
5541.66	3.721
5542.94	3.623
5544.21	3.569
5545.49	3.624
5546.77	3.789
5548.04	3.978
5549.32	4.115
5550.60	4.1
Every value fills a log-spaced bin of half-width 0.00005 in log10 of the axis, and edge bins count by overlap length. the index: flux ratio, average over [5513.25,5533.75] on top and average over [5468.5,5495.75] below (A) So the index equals 0.97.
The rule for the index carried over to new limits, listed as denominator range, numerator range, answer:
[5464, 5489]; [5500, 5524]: 0.98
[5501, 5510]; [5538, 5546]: 1.02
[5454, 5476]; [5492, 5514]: 1.00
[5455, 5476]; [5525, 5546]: 1.01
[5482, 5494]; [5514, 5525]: 1.01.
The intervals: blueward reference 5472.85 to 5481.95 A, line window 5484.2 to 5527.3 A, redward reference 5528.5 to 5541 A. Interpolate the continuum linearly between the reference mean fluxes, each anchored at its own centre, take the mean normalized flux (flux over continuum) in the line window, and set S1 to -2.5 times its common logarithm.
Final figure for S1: 0.06 mag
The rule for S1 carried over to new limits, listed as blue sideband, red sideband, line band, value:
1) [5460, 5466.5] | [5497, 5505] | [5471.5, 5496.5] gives -0.041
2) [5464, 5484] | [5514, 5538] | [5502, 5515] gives 0.015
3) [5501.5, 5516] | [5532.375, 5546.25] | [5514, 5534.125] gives 0.014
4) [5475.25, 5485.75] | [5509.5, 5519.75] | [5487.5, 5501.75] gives 0.031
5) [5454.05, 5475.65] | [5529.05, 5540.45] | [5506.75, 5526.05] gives 0.021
